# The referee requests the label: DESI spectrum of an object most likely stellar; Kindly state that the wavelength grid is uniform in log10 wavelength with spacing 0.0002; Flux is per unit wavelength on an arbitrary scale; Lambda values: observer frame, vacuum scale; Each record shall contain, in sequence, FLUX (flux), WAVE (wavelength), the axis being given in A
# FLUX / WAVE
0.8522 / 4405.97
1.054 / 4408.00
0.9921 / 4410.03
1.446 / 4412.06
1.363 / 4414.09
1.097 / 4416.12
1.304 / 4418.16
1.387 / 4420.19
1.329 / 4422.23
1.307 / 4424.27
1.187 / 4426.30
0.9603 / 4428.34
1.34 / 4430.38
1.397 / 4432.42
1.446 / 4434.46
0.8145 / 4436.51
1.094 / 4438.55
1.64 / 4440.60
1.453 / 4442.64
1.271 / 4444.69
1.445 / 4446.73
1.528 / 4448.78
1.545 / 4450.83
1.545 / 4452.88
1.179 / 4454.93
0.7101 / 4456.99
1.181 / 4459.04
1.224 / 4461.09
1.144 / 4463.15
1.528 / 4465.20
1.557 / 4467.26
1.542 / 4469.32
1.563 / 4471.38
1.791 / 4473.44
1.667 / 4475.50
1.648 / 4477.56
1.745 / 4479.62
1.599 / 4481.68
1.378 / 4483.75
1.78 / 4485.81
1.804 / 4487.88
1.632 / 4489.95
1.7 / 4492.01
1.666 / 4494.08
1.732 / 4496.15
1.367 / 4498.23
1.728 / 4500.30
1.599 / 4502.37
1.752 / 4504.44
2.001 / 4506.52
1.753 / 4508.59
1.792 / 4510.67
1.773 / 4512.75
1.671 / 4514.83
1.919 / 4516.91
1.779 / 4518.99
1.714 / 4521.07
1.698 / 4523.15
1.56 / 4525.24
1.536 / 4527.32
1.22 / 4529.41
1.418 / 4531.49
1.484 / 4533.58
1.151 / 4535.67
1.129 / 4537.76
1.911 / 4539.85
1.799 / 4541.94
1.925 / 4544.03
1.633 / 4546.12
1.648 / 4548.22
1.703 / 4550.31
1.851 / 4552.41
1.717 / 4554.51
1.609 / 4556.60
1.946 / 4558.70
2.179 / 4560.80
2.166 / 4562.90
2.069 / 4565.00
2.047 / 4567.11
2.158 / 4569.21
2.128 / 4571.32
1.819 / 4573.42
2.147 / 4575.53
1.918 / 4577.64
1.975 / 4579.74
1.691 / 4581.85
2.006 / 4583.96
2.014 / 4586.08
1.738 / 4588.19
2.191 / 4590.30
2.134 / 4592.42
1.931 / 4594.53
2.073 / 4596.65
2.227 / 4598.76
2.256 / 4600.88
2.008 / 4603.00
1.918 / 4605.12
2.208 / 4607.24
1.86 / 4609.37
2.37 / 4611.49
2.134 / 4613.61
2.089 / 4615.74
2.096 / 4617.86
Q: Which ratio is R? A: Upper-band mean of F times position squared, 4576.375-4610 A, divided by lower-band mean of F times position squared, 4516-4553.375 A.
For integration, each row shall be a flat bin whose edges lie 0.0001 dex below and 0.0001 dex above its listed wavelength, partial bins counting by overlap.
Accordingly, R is 1.3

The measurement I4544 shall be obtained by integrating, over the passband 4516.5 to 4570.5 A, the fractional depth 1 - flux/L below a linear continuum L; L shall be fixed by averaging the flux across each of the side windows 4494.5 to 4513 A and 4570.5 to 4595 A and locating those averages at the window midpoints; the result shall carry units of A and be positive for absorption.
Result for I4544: 3.5 A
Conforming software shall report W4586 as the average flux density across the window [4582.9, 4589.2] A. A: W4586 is 1.92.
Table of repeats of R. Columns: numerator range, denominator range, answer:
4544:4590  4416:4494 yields 1.42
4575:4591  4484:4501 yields 1.22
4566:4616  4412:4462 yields 1.70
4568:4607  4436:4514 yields 1.39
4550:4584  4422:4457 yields 1.58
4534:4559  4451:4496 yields 1.13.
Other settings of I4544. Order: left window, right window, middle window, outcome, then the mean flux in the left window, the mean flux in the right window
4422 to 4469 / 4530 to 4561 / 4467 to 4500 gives -4.74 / 1.3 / 1.65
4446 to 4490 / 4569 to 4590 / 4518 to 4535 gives 1.87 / 1.49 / 1.96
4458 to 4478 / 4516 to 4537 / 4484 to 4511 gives -3.47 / 1.48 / 1.54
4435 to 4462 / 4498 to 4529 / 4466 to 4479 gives -1.71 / 1.28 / 1.71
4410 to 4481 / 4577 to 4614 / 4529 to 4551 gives 2.88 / 1.36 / 2.04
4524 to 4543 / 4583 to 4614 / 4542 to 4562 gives -1.98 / 1.47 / 2.07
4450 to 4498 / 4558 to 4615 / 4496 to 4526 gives -0.61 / 1.51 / 2.05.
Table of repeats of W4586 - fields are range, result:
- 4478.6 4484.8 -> 1.58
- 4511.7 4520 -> 1.78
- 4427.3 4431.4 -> 1.15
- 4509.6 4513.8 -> 1.78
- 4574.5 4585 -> 1.95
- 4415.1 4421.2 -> 1.26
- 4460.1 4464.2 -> 1.19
